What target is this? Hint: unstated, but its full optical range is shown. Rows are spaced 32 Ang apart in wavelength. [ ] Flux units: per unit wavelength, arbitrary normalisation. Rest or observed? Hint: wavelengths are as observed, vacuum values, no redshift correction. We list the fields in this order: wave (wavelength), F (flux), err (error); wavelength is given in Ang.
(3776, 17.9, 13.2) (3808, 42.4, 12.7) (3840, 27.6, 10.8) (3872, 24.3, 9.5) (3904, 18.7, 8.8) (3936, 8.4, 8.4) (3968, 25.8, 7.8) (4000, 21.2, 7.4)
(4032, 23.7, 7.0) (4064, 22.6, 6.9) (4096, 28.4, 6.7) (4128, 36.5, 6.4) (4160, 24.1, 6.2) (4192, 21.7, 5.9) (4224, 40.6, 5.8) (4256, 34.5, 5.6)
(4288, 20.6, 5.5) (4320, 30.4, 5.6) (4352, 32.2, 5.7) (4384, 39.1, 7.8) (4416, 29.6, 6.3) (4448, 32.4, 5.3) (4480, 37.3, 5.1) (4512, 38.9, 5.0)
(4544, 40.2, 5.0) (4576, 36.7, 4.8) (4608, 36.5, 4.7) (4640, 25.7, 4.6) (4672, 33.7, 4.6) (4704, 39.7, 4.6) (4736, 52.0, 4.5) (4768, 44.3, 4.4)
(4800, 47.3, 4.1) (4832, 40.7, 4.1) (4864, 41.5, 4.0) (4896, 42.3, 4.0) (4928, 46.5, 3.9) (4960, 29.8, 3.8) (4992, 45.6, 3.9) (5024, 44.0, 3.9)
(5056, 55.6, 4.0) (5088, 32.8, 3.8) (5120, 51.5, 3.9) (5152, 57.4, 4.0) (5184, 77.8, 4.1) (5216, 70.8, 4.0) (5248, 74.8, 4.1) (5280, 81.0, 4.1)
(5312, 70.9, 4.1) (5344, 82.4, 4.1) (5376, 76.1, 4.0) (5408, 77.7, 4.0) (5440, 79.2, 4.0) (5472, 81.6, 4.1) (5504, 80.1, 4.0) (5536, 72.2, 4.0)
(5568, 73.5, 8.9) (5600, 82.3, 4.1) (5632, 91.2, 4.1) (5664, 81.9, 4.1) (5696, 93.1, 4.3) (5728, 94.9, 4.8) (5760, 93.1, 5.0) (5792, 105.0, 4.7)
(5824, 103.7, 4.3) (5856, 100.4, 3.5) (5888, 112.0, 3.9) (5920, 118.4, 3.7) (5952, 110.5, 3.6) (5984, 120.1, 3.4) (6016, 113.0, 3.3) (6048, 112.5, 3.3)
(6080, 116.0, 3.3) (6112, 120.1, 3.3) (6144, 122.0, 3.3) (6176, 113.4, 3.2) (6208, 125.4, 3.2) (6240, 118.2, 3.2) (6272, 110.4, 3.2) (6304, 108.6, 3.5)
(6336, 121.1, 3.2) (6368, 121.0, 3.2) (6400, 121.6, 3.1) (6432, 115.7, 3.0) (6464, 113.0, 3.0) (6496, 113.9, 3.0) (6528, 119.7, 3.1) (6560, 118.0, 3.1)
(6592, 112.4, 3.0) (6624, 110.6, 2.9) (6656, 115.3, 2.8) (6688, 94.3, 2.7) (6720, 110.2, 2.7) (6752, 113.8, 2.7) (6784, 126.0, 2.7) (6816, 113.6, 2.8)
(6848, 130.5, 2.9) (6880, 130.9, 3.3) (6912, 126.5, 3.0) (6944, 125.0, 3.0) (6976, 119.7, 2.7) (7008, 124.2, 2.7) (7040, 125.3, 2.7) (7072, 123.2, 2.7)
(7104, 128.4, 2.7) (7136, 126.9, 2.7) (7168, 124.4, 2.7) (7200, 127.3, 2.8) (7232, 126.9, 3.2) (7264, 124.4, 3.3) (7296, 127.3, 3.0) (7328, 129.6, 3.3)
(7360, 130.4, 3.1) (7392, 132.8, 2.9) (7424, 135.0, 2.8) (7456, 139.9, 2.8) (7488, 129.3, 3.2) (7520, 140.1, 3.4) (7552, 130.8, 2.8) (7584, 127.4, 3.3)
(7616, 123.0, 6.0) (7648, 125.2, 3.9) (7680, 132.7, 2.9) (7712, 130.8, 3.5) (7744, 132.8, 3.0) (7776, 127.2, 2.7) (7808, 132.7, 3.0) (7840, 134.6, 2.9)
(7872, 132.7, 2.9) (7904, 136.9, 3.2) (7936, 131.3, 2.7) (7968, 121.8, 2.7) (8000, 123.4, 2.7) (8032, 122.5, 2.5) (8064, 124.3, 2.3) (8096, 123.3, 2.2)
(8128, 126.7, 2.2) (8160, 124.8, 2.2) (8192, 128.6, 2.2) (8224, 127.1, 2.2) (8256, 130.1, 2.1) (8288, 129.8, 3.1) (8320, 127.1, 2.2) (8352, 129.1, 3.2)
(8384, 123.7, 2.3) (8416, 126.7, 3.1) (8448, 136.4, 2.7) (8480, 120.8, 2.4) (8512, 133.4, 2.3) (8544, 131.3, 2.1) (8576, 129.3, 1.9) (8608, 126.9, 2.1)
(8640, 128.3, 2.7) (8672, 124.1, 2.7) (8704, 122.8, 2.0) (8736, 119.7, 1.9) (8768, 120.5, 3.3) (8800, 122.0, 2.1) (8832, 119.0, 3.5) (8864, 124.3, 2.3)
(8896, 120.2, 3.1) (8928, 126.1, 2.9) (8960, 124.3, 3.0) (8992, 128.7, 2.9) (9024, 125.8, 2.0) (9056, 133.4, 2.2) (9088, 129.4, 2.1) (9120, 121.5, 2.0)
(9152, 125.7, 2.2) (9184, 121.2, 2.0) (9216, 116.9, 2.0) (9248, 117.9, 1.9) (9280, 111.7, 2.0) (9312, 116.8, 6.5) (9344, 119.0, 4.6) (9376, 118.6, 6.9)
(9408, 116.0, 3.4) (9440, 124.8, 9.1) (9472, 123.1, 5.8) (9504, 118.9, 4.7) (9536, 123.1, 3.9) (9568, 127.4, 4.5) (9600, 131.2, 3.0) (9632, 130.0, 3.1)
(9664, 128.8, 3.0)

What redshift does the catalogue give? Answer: 0.29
